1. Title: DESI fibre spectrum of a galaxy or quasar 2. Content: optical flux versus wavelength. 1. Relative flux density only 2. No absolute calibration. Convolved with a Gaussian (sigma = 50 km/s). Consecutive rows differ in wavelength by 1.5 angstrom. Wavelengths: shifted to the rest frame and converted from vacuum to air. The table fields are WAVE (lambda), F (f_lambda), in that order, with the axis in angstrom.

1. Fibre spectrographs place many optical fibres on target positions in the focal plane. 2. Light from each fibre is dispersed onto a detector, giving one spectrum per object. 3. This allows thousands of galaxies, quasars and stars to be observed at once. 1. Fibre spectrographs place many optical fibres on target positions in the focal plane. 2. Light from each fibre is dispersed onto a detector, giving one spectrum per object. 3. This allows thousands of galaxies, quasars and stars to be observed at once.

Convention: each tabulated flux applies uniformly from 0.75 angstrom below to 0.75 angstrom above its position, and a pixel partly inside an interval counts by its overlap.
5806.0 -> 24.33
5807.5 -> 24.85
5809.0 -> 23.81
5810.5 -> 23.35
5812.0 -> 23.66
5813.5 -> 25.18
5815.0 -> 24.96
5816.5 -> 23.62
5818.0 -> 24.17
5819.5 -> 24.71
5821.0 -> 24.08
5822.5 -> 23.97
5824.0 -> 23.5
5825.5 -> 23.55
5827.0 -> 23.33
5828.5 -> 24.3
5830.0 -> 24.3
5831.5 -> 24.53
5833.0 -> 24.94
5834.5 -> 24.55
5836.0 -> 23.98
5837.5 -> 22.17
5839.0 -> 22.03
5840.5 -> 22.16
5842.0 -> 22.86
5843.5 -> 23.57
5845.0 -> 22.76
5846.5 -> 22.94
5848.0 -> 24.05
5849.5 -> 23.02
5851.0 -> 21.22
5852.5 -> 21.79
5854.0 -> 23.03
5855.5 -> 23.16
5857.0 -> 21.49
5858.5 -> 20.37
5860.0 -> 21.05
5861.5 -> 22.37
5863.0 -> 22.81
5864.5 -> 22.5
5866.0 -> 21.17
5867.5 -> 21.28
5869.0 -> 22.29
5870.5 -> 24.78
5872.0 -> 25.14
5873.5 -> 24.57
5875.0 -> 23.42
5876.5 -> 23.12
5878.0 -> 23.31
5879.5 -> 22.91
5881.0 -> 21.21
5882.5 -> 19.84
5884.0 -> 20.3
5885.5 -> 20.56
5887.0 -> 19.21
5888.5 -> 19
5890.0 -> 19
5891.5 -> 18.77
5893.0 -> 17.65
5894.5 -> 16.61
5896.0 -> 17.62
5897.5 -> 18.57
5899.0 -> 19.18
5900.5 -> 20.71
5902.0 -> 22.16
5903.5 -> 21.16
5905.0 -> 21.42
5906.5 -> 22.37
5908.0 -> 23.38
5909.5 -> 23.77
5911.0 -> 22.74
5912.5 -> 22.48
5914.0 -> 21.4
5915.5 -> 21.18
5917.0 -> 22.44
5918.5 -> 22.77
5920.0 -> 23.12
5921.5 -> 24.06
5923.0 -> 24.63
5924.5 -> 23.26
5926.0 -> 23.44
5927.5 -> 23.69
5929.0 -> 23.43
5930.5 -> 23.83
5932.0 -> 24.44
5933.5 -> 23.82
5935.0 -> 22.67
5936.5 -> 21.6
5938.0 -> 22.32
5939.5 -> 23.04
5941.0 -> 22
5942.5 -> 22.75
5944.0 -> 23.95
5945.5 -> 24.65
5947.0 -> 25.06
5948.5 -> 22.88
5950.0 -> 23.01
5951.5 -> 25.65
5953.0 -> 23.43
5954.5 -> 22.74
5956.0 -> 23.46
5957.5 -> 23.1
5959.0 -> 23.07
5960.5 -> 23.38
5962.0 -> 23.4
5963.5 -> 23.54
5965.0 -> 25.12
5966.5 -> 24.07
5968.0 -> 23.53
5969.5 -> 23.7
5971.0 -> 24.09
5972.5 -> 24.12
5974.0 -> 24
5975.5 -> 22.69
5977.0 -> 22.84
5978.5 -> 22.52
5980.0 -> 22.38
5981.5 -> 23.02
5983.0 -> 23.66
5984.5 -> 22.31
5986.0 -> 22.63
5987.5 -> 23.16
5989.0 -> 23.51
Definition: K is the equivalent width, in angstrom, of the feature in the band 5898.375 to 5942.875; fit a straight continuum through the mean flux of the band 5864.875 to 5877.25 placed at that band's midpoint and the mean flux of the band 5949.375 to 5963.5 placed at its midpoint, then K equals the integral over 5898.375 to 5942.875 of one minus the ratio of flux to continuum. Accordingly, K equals 1.4 angstrom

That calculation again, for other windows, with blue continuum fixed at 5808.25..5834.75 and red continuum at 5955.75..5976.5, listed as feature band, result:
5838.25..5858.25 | 1.23 angstrom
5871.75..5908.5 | 4.82 angstrom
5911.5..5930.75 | 0.62 angstrom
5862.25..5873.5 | 0.47 angstrom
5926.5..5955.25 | 0.39 angstrom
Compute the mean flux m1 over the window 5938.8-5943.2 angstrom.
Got 22.6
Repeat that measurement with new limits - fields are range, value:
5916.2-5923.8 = 23.4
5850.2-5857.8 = 22.1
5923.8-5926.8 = 23.4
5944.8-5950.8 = 23.9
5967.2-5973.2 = 23.9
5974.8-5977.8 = 22.8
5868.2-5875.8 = 24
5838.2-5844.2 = 22.6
